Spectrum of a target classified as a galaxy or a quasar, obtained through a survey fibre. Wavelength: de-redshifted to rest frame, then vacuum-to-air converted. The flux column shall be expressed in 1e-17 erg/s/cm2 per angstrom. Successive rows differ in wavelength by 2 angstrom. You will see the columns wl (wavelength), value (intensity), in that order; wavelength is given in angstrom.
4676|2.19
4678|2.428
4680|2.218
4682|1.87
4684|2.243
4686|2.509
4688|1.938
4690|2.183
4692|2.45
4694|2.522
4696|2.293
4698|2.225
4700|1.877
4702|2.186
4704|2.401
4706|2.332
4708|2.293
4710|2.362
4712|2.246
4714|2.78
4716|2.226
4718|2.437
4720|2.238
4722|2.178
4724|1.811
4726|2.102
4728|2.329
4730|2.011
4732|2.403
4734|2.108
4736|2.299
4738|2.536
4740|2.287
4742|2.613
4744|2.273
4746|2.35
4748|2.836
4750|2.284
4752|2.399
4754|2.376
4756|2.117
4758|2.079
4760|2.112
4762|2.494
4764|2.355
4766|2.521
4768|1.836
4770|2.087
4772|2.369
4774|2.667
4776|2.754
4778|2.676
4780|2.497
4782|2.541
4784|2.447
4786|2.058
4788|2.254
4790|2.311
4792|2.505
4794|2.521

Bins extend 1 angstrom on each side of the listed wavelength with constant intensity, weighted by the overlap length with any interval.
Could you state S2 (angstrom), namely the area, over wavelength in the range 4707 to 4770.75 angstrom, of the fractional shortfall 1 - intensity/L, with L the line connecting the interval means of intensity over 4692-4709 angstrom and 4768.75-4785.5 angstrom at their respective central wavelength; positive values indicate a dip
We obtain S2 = 2.26 angstrom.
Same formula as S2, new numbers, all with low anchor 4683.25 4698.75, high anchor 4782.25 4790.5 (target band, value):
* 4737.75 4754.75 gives -1.06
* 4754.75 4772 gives 0.60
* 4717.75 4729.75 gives 0.73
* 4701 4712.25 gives -0.05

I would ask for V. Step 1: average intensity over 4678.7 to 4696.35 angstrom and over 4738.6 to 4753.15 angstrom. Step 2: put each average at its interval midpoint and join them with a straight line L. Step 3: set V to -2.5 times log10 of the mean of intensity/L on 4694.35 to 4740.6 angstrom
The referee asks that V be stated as 0.04 mag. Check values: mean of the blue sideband 2.25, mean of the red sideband 2.44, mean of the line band 2.26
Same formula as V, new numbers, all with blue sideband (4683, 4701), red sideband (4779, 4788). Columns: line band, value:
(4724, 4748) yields 0.00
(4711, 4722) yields -0.04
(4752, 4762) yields 0.05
